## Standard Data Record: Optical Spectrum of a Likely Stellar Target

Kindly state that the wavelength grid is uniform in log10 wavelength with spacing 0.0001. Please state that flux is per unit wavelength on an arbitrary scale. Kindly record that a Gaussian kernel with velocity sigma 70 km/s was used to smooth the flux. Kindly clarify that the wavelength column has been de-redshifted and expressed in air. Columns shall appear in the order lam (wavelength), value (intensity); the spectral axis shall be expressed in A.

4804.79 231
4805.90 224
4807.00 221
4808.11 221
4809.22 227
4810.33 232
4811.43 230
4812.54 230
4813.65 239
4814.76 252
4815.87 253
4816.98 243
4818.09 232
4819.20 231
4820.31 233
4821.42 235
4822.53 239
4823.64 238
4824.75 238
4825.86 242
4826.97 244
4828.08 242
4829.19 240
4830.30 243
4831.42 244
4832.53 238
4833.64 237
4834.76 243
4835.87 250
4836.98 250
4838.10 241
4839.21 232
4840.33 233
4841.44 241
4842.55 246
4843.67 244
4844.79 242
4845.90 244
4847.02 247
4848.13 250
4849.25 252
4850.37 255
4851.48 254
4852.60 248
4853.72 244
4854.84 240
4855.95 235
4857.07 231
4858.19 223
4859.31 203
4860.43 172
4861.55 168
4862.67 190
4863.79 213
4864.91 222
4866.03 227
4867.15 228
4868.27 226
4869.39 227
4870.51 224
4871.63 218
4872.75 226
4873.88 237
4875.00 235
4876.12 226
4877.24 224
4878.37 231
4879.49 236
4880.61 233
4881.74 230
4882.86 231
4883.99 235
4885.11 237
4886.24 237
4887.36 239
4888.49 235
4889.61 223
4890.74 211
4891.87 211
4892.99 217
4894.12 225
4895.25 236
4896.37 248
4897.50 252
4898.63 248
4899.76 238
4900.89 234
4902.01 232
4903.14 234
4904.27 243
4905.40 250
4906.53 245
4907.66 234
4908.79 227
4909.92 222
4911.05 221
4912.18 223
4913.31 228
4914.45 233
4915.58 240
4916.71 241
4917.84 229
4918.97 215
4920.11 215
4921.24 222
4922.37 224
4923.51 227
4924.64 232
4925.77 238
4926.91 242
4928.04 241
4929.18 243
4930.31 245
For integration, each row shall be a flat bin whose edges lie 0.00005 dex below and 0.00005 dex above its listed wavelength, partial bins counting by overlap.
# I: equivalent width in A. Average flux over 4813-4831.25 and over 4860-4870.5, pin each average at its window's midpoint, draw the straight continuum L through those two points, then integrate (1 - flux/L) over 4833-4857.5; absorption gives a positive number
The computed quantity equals -2.2 A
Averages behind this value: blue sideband 240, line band 244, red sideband 209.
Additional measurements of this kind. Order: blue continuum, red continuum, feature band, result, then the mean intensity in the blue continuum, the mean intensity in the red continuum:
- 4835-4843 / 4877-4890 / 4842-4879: 1.4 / 242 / 233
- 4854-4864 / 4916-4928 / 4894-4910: -1.1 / 209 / 229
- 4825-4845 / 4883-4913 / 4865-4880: 0.5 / 242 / 233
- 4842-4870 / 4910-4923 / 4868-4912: -0.8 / 229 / 226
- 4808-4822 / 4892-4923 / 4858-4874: 1.4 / 236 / 232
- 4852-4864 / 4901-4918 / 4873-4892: -0.5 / 215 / 234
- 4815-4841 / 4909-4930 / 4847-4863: 0.7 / 240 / 230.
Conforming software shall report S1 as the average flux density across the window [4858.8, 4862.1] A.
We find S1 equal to 181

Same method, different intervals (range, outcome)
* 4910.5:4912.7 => 222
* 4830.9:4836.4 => 242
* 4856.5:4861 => 207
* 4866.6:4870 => 227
